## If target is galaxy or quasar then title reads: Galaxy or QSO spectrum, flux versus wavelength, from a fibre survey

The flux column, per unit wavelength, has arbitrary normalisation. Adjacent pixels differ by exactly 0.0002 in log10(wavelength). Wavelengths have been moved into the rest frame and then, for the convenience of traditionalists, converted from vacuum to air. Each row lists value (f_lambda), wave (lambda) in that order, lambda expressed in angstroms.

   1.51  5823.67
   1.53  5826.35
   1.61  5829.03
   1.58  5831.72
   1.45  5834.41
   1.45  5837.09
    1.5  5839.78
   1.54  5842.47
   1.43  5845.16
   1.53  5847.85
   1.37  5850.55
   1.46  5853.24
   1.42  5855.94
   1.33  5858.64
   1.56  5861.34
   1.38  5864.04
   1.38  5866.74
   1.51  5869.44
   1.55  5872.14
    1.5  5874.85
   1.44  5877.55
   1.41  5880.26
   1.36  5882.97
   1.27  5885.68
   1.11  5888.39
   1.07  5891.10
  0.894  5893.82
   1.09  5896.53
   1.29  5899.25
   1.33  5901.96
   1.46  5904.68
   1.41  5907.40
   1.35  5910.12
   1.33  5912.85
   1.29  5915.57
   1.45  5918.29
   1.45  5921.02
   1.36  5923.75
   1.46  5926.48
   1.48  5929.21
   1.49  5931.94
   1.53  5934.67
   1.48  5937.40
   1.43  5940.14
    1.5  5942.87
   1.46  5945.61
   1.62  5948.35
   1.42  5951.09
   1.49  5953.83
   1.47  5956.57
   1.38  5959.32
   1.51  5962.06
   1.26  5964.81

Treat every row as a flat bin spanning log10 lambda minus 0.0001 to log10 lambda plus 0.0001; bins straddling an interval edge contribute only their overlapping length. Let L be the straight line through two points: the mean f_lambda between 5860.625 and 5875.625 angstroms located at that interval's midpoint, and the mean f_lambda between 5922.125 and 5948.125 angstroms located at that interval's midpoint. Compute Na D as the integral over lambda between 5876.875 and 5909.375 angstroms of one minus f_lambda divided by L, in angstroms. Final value 4.7 angstroms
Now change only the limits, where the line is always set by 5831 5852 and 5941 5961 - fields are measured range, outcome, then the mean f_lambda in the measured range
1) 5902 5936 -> 1.4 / 1.42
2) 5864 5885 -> 0.5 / 1.44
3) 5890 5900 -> 2.7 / 1.07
